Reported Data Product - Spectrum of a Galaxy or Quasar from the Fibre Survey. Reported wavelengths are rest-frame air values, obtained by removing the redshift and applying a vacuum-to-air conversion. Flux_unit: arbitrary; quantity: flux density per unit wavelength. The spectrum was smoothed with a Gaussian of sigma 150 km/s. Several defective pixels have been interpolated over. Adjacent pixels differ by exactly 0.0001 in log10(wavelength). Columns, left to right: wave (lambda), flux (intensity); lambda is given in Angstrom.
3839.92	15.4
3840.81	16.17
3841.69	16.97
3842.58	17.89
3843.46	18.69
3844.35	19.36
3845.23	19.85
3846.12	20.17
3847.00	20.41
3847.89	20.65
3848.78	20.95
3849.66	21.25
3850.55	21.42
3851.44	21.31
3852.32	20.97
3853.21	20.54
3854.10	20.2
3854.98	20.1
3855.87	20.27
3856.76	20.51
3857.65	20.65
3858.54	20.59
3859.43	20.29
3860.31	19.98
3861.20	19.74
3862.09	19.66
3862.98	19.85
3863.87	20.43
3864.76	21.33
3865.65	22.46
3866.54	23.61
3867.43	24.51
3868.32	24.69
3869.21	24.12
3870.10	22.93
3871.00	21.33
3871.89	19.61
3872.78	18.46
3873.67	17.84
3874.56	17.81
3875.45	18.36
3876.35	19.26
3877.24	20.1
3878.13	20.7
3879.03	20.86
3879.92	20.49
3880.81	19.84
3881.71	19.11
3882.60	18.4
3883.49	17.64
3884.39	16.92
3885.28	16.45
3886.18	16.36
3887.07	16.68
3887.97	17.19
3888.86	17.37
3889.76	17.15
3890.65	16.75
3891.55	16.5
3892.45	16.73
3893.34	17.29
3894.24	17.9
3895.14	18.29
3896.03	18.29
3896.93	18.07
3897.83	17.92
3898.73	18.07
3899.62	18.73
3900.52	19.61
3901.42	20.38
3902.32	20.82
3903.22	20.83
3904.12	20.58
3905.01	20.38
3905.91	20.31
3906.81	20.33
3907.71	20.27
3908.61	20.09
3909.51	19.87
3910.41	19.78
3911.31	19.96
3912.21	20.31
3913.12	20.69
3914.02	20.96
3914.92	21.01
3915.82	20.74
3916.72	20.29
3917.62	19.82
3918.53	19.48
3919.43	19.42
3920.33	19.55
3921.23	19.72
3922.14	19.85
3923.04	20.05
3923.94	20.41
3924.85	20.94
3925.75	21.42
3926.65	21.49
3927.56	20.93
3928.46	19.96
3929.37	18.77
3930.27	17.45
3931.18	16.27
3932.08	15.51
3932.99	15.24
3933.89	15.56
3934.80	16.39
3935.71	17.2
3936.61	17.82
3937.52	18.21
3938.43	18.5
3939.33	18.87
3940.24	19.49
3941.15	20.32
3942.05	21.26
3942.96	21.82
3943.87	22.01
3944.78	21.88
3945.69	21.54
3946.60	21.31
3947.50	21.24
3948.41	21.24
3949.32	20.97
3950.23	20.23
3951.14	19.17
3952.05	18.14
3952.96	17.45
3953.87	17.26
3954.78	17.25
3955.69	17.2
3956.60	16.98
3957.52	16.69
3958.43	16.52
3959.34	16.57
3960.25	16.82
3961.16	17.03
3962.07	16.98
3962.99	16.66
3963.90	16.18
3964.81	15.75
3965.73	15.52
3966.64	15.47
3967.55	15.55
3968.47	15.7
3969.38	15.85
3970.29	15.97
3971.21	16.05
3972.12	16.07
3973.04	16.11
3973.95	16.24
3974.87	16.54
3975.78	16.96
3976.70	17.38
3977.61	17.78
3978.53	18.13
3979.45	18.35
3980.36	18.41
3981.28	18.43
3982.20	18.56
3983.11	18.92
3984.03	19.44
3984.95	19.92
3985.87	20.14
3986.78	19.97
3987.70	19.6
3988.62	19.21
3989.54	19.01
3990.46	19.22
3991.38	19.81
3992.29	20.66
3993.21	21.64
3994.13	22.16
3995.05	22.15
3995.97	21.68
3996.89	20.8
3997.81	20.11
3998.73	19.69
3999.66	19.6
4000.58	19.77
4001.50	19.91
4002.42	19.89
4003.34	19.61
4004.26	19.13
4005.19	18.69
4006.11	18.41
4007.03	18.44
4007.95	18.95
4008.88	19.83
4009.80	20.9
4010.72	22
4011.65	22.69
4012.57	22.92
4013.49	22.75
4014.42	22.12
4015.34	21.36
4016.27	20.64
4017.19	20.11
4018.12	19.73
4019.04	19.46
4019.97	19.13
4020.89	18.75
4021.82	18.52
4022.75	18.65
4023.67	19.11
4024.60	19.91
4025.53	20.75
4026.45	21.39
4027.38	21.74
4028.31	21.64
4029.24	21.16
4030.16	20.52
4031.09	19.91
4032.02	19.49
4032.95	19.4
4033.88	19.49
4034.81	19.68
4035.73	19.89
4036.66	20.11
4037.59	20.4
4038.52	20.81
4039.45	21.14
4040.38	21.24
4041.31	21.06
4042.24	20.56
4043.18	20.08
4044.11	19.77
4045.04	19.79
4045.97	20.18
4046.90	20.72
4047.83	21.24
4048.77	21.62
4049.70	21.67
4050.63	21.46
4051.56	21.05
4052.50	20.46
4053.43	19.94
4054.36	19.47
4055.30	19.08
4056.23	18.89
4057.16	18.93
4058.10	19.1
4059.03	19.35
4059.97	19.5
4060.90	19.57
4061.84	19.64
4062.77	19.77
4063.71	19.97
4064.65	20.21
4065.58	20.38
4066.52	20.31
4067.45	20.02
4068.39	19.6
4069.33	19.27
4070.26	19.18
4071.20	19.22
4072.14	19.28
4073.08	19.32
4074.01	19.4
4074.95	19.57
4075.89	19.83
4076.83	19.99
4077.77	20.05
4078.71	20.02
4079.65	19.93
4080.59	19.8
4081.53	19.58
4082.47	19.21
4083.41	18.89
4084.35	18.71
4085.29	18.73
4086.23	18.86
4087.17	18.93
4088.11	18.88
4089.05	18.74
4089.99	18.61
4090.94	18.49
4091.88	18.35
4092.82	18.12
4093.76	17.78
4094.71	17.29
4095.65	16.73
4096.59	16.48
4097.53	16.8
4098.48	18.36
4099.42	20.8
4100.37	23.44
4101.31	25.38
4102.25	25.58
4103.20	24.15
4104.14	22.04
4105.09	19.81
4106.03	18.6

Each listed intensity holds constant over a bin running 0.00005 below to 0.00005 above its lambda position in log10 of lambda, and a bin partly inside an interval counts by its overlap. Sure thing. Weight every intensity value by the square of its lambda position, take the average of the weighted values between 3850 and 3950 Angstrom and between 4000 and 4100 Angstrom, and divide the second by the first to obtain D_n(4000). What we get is 1.09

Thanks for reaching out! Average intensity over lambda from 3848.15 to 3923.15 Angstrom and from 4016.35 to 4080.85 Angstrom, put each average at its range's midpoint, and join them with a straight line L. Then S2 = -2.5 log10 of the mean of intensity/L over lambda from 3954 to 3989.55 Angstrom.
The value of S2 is 0.15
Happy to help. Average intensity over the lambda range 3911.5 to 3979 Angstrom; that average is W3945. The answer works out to 18.4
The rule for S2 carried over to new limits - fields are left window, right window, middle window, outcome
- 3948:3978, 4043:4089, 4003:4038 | -0.09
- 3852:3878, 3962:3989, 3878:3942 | 0.02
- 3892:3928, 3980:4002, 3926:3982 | 0.11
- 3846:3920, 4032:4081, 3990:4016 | -0.03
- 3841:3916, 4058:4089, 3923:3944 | 0.04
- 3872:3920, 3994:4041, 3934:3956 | 0.01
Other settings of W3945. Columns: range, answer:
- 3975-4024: 19.8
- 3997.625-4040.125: 20.2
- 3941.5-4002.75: 18.6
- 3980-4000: 20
